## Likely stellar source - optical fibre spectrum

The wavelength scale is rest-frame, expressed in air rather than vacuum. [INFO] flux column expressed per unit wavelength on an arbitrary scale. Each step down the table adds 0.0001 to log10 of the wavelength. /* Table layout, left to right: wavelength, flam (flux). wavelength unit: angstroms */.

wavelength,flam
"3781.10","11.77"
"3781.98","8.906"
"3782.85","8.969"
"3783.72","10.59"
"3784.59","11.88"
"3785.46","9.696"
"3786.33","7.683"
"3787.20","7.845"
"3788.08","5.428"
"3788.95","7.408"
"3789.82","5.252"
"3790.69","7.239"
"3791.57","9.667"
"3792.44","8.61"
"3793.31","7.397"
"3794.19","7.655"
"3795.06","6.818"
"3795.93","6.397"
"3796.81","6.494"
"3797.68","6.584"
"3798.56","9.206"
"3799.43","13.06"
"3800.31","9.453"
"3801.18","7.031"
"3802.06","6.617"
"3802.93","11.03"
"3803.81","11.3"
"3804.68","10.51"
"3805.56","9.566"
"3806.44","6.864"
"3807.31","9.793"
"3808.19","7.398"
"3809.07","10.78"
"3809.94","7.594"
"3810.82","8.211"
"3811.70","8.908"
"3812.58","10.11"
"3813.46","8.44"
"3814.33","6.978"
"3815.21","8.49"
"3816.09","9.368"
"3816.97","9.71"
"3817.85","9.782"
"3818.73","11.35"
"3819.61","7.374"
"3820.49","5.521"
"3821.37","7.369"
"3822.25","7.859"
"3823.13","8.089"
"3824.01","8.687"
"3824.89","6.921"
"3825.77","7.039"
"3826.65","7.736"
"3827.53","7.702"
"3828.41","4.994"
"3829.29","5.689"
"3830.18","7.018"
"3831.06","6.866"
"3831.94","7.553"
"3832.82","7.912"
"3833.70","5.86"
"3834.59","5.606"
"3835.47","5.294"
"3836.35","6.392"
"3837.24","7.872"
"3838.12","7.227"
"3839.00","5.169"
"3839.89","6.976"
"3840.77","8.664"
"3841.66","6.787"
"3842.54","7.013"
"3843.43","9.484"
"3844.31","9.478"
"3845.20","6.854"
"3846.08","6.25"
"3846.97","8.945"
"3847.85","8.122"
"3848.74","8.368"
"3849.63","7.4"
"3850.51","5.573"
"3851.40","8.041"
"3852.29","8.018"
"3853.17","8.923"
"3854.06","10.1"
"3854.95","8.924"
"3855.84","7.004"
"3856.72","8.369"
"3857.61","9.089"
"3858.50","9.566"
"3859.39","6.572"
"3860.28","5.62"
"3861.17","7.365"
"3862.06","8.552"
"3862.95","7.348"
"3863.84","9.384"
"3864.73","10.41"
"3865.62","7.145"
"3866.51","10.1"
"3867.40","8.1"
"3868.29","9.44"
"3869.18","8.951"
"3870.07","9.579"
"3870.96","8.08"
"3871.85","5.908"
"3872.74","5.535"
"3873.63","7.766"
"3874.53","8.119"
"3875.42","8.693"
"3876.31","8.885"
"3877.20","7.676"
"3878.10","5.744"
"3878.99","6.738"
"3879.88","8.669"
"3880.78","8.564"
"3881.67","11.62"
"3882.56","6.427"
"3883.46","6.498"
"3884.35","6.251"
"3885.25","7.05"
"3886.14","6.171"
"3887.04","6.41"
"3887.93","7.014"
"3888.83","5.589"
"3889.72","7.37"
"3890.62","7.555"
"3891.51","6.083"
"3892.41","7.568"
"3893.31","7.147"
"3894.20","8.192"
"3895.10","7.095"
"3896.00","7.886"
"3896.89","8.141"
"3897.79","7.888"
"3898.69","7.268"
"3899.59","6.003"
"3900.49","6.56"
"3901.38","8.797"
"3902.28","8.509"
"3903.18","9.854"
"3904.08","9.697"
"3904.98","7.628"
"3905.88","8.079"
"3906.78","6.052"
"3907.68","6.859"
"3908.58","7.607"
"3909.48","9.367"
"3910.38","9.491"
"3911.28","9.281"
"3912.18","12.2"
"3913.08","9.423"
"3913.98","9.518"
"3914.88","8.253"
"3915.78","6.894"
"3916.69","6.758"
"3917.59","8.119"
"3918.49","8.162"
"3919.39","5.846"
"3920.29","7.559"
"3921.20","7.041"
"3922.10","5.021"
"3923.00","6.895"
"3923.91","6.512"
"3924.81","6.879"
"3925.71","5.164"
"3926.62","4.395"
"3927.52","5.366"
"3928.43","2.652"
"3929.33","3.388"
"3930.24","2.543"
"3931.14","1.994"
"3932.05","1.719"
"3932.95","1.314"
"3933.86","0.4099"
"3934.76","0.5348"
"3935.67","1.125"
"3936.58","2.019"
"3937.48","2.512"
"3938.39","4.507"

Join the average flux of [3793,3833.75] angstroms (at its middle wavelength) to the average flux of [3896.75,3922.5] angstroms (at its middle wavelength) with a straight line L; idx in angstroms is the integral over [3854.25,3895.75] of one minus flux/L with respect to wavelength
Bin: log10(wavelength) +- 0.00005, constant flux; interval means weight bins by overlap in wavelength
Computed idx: 1.60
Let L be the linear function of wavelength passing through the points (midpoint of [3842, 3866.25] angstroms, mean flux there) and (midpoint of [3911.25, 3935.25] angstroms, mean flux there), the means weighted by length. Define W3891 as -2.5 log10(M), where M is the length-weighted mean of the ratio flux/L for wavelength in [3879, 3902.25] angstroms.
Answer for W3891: -0.09 mag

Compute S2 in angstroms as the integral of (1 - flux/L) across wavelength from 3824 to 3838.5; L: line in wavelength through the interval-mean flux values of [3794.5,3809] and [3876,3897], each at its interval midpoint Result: 2.5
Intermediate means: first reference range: 8.68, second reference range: 7.33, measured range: 6.79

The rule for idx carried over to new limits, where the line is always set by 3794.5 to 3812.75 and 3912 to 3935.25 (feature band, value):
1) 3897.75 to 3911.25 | -4.6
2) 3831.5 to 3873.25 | -2.3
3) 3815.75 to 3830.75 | 0.8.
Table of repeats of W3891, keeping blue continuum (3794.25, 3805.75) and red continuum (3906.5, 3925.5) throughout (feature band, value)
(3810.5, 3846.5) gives 0.13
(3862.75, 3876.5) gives -0.03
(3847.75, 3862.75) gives 0.04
